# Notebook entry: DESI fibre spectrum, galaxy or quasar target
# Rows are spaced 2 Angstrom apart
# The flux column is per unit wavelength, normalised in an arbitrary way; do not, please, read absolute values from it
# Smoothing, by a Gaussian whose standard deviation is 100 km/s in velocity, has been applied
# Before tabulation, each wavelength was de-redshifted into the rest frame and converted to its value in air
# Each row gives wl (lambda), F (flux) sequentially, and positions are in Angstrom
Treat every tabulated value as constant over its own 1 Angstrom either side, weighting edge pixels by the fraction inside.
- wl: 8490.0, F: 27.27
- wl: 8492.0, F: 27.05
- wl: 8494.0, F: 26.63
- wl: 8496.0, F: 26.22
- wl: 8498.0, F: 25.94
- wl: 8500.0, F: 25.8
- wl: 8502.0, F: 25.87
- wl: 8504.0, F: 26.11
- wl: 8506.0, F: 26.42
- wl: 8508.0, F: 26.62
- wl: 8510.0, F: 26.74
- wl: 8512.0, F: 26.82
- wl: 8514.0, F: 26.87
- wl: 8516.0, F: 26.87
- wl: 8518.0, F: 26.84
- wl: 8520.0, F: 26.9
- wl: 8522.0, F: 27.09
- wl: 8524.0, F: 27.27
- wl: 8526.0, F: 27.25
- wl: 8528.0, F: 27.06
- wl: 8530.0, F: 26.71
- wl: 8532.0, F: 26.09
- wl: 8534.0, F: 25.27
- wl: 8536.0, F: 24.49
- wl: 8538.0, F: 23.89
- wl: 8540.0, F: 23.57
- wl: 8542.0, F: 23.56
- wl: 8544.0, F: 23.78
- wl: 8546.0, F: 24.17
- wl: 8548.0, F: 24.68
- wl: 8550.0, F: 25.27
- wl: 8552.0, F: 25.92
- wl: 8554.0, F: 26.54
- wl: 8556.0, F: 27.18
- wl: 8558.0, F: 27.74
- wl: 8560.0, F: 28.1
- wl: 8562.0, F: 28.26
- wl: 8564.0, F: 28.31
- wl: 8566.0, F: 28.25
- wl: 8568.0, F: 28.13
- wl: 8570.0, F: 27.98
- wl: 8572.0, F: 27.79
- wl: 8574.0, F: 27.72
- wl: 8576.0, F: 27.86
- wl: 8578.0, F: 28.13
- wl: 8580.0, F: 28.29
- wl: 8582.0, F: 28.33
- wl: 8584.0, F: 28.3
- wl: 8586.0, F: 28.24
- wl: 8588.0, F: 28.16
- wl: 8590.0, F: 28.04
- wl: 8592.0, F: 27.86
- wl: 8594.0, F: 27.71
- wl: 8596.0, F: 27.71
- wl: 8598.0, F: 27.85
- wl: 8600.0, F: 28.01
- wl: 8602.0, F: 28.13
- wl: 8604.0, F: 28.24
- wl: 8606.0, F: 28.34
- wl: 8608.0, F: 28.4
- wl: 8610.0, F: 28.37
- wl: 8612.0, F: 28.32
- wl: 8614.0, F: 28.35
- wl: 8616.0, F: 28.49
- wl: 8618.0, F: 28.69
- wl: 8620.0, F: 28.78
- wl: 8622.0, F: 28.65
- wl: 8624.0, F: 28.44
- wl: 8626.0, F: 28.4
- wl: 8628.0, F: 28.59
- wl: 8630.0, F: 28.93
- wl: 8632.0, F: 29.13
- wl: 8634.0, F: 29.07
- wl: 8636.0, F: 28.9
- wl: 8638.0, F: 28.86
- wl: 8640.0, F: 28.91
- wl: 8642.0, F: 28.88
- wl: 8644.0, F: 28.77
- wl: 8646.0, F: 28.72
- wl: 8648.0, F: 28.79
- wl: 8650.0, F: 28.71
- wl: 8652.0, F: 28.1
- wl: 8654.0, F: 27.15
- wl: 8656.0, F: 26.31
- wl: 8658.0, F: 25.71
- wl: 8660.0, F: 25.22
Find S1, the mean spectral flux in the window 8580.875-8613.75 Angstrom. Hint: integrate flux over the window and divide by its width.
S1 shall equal 28.1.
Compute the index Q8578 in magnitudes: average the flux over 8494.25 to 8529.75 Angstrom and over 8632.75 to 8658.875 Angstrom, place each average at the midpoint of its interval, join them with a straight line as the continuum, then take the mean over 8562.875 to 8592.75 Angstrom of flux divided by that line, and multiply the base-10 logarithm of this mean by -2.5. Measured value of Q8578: -0.03 mag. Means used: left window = 26.6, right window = 28.2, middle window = 28.1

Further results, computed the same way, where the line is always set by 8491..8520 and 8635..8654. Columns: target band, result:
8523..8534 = 0.005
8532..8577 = 0.040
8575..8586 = -0.020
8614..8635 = -0.014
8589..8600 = 0.001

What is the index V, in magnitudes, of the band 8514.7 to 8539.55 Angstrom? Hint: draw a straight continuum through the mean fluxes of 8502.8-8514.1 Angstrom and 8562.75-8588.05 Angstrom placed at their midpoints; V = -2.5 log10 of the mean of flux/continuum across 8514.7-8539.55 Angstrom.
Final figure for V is 0.03 mag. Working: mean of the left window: 26.6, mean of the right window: 28.1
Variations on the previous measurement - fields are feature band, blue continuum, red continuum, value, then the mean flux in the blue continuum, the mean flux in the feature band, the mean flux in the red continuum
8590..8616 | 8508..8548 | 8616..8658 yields -0.02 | 25.8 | 28.1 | 28.5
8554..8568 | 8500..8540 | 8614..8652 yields -0.03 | 26.3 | 27.9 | 28.7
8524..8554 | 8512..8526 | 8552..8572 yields 0.09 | 27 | 25.2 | 27.7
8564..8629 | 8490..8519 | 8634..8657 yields -0.02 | 26.5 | 28.2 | 28.4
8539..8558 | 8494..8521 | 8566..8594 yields 0.09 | 26.5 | 25.1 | 28.1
